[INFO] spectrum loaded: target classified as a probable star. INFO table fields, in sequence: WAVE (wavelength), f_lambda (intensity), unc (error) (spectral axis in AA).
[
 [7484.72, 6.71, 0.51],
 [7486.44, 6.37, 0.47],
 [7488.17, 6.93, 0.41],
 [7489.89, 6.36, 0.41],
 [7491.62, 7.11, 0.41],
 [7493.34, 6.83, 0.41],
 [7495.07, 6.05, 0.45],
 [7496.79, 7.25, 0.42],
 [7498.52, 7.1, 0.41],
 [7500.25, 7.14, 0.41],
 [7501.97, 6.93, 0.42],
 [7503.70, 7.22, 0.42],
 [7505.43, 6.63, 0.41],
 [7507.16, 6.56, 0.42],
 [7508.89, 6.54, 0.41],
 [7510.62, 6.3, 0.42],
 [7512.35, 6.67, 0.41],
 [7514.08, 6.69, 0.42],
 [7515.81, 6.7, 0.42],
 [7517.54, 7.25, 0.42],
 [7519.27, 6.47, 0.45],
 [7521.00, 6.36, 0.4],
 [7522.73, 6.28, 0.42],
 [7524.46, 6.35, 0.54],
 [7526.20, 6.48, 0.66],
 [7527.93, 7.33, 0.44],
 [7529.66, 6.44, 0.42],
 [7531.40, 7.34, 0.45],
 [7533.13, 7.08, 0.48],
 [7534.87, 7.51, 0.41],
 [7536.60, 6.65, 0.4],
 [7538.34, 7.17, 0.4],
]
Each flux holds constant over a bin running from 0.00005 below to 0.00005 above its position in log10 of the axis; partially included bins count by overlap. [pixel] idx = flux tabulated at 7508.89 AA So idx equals 6.54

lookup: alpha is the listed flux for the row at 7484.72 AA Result 6.71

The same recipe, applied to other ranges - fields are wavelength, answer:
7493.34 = 6.83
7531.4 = 7.34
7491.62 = 7.11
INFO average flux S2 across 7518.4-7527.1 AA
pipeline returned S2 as 6.39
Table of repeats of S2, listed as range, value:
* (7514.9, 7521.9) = 6.7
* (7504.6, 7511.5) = 6.5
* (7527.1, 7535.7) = 7.13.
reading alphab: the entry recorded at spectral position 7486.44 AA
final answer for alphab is 6.37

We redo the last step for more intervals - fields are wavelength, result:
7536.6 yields 6.65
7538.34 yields 7.17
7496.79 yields 7.25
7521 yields 6.36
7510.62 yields 6.3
